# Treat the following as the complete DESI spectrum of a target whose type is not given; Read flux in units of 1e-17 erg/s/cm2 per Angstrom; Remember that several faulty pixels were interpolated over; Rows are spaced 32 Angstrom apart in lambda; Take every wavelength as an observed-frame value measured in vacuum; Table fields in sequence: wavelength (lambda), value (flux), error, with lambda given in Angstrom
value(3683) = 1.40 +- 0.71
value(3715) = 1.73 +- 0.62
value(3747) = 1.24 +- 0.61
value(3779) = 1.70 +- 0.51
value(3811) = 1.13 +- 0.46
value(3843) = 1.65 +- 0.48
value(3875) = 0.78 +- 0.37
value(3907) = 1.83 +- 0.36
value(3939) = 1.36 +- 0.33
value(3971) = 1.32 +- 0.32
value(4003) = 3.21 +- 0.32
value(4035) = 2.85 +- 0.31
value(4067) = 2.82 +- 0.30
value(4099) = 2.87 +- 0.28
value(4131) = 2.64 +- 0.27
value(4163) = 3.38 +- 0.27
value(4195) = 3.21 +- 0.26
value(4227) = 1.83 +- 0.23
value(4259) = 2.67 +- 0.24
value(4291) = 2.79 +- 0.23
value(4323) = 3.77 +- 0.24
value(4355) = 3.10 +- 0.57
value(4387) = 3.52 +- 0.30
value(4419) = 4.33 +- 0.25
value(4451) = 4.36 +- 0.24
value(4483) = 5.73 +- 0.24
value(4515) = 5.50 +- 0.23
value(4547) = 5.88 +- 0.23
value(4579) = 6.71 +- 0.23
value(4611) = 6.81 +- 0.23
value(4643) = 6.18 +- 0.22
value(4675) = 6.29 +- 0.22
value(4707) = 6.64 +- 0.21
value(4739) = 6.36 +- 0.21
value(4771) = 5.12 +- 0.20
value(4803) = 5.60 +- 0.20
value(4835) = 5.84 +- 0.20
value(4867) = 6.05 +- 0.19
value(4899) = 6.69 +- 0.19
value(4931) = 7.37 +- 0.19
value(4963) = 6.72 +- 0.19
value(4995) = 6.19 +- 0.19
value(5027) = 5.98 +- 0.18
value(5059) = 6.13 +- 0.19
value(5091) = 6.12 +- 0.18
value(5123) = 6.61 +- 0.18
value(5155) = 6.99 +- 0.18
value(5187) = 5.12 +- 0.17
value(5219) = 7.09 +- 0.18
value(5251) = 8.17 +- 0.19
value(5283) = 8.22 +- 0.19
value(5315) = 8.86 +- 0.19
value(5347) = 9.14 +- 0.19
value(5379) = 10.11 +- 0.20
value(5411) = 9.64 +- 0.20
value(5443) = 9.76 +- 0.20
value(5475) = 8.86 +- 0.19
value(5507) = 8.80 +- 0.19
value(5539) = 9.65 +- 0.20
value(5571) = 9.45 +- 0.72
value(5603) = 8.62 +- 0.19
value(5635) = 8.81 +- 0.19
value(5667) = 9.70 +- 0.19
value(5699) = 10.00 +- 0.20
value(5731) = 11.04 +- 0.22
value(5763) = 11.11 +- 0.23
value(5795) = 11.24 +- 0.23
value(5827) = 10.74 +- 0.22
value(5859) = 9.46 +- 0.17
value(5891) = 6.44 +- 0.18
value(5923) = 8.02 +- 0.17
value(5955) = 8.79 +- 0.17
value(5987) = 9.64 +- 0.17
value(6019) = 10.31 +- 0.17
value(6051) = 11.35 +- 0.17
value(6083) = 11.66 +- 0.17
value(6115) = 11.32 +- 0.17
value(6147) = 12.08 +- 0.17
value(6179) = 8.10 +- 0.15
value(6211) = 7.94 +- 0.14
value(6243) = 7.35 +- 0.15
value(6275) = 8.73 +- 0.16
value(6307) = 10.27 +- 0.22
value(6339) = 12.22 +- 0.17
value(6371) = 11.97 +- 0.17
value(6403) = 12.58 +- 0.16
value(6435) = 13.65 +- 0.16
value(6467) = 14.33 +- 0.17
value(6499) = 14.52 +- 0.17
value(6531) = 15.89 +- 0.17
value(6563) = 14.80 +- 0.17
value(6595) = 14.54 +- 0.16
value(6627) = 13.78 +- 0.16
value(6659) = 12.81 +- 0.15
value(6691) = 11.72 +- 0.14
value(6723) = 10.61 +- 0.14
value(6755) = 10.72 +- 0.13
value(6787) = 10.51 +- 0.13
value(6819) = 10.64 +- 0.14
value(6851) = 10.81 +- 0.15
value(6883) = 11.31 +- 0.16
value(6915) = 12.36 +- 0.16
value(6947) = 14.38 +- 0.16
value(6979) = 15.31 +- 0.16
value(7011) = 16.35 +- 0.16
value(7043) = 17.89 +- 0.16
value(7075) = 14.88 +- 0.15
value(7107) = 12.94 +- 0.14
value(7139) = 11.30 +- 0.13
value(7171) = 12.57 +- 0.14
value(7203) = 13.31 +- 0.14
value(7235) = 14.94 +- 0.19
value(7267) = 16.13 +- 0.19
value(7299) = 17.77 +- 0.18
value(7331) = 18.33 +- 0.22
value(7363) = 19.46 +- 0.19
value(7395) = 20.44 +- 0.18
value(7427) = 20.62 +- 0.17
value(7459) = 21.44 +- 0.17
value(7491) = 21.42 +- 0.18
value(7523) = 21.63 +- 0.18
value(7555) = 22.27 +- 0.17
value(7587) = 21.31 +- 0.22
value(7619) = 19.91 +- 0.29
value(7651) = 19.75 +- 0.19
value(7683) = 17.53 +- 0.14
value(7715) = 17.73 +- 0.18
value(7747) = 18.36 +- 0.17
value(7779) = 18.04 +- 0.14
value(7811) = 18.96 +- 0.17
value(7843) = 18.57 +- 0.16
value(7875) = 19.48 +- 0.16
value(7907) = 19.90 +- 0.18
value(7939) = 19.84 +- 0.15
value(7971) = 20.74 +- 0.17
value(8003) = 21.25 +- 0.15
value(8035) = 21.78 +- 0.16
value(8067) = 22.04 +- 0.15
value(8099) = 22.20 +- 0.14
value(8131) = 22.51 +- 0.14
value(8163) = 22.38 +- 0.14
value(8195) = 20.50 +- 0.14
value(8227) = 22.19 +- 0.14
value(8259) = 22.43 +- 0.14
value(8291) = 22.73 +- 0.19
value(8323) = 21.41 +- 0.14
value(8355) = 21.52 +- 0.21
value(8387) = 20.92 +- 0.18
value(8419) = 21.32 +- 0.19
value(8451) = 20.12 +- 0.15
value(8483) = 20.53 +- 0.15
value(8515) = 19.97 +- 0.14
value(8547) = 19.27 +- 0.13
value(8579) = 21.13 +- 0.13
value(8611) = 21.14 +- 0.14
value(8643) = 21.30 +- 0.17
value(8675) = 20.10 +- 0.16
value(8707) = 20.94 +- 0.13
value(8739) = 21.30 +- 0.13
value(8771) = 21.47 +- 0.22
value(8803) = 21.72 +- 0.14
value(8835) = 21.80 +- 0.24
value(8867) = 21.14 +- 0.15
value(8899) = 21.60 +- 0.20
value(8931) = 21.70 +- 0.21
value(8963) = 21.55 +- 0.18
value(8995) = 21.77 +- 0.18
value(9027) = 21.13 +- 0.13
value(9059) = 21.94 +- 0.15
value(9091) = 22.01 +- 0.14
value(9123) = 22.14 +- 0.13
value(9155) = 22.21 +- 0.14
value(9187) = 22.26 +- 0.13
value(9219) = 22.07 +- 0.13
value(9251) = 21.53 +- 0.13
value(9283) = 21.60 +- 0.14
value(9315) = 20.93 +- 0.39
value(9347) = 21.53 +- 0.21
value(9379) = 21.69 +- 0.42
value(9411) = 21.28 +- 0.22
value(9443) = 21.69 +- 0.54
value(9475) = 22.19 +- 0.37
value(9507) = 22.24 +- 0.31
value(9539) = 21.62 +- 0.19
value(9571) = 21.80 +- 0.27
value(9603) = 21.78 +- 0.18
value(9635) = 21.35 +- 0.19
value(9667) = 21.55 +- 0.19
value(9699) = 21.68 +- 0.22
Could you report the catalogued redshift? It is 0.00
